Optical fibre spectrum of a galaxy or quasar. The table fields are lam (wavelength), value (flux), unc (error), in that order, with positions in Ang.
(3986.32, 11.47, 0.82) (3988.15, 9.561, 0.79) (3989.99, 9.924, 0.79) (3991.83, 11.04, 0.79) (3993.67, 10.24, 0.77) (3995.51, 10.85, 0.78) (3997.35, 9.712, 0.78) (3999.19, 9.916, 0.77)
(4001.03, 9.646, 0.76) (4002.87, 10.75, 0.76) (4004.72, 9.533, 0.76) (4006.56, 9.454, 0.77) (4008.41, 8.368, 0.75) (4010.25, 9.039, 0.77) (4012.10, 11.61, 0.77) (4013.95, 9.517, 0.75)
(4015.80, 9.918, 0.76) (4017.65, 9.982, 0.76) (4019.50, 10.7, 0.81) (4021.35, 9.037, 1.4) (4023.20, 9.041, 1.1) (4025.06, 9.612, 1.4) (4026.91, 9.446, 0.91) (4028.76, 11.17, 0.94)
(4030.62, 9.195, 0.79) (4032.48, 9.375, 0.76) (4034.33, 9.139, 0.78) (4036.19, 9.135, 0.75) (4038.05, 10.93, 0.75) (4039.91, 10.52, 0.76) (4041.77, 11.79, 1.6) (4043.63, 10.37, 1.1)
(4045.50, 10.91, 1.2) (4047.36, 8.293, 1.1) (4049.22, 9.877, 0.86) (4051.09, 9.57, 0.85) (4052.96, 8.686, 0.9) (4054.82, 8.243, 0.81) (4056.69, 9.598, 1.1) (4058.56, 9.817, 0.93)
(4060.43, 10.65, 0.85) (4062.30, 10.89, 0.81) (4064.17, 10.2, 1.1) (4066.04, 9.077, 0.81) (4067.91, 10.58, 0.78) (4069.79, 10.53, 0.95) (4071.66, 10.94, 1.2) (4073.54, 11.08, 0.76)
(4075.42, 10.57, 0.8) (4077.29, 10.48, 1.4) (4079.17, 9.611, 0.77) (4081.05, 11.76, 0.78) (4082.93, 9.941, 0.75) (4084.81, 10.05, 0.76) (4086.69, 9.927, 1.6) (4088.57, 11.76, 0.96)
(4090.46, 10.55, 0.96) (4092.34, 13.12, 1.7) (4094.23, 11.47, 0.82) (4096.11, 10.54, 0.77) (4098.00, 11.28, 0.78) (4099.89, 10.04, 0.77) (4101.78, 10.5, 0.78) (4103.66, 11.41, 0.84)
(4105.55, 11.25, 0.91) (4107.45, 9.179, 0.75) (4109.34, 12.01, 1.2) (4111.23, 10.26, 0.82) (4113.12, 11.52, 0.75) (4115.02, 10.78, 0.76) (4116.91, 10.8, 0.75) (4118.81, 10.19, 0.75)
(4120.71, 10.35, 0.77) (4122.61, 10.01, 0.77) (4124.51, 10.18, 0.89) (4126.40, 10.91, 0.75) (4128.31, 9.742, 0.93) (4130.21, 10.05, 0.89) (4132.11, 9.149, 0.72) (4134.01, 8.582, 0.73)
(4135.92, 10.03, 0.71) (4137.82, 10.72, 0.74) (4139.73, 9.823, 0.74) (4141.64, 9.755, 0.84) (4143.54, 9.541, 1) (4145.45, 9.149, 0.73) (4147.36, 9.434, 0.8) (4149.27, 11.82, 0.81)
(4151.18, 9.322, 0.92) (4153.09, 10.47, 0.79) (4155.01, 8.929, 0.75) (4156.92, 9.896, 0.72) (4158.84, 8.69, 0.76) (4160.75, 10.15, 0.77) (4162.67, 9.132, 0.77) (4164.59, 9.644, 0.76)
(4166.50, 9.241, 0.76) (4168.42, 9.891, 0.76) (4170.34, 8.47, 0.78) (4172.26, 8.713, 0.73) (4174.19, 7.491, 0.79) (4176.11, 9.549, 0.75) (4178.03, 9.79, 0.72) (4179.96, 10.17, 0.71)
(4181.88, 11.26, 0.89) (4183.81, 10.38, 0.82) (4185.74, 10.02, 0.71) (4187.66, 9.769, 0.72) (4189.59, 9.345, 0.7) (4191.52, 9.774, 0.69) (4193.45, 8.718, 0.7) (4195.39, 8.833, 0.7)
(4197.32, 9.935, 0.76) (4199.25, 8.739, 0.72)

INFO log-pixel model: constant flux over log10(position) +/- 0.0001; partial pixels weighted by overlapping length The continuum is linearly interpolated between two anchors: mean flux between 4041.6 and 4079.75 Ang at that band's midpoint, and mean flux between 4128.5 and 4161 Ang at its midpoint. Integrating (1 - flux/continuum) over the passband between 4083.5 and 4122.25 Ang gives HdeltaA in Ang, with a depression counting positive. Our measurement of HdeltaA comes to -3.7 Ang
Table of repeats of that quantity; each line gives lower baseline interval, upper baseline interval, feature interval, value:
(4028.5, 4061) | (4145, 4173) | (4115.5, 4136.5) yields -0.9 Ang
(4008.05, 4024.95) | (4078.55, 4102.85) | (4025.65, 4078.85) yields 1.2 Ang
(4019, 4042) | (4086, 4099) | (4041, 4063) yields 1.0 Ang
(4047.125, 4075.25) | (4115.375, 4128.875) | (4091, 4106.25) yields -1.5 Ang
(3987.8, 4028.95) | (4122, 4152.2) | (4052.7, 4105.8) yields -3.3 Ang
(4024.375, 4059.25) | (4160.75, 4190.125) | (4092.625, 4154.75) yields -4.5 Ang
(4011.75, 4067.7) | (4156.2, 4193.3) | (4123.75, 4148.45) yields -0.4 Ang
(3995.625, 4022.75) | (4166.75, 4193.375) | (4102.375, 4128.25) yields -2.7 Ang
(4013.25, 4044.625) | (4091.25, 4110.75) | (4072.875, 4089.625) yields 0.3 Ang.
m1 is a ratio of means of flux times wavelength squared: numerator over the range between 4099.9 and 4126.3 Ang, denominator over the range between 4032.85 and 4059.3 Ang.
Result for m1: 1.13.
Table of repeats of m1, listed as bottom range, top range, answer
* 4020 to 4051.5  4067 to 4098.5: 1.12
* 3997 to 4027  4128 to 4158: 1.07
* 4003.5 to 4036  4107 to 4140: 1.12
